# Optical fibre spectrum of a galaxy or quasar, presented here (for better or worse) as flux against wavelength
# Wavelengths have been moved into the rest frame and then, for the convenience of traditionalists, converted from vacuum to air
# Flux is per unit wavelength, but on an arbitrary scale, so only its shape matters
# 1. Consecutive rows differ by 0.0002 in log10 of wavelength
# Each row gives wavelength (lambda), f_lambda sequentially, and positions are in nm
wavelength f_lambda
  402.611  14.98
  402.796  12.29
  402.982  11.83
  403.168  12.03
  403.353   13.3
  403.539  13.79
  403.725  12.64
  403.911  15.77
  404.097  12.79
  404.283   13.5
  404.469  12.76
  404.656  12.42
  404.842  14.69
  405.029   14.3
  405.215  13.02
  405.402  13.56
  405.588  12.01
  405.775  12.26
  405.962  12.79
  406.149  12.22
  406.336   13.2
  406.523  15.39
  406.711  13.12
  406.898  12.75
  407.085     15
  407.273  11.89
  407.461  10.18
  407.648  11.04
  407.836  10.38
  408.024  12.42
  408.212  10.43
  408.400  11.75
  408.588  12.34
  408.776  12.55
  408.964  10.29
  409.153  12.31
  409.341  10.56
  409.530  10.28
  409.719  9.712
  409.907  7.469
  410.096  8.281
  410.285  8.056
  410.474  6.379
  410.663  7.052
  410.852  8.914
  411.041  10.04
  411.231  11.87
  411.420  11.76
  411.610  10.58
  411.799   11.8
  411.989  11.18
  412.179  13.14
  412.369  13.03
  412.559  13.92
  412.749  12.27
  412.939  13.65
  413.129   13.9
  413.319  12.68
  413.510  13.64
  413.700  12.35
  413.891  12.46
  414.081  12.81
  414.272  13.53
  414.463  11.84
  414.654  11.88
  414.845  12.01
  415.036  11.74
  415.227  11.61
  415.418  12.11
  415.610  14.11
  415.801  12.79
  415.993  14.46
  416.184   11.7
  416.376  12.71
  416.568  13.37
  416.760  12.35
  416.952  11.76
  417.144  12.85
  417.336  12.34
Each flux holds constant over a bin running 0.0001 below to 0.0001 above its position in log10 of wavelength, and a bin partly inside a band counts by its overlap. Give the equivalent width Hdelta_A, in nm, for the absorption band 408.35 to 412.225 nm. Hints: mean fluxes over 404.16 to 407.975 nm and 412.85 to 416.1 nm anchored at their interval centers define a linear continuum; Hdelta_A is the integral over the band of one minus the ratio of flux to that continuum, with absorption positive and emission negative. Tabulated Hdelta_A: 0.77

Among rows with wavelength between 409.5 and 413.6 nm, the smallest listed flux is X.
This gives 6.379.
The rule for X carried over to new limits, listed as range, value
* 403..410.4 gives 7.469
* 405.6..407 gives 12.22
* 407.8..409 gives 10.29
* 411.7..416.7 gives 11.18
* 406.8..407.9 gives 10.18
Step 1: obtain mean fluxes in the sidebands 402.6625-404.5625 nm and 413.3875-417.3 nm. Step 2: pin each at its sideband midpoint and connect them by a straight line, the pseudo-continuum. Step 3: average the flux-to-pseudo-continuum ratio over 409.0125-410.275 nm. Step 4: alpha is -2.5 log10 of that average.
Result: 0.31 mag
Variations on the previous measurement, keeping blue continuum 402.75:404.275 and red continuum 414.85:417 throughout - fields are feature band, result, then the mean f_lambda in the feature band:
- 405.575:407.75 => 0.03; 12.7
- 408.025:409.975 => 0.18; 10.9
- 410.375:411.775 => 0.31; 9.63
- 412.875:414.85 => -0.01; 12.8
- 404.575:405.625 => -0.03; 13.4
